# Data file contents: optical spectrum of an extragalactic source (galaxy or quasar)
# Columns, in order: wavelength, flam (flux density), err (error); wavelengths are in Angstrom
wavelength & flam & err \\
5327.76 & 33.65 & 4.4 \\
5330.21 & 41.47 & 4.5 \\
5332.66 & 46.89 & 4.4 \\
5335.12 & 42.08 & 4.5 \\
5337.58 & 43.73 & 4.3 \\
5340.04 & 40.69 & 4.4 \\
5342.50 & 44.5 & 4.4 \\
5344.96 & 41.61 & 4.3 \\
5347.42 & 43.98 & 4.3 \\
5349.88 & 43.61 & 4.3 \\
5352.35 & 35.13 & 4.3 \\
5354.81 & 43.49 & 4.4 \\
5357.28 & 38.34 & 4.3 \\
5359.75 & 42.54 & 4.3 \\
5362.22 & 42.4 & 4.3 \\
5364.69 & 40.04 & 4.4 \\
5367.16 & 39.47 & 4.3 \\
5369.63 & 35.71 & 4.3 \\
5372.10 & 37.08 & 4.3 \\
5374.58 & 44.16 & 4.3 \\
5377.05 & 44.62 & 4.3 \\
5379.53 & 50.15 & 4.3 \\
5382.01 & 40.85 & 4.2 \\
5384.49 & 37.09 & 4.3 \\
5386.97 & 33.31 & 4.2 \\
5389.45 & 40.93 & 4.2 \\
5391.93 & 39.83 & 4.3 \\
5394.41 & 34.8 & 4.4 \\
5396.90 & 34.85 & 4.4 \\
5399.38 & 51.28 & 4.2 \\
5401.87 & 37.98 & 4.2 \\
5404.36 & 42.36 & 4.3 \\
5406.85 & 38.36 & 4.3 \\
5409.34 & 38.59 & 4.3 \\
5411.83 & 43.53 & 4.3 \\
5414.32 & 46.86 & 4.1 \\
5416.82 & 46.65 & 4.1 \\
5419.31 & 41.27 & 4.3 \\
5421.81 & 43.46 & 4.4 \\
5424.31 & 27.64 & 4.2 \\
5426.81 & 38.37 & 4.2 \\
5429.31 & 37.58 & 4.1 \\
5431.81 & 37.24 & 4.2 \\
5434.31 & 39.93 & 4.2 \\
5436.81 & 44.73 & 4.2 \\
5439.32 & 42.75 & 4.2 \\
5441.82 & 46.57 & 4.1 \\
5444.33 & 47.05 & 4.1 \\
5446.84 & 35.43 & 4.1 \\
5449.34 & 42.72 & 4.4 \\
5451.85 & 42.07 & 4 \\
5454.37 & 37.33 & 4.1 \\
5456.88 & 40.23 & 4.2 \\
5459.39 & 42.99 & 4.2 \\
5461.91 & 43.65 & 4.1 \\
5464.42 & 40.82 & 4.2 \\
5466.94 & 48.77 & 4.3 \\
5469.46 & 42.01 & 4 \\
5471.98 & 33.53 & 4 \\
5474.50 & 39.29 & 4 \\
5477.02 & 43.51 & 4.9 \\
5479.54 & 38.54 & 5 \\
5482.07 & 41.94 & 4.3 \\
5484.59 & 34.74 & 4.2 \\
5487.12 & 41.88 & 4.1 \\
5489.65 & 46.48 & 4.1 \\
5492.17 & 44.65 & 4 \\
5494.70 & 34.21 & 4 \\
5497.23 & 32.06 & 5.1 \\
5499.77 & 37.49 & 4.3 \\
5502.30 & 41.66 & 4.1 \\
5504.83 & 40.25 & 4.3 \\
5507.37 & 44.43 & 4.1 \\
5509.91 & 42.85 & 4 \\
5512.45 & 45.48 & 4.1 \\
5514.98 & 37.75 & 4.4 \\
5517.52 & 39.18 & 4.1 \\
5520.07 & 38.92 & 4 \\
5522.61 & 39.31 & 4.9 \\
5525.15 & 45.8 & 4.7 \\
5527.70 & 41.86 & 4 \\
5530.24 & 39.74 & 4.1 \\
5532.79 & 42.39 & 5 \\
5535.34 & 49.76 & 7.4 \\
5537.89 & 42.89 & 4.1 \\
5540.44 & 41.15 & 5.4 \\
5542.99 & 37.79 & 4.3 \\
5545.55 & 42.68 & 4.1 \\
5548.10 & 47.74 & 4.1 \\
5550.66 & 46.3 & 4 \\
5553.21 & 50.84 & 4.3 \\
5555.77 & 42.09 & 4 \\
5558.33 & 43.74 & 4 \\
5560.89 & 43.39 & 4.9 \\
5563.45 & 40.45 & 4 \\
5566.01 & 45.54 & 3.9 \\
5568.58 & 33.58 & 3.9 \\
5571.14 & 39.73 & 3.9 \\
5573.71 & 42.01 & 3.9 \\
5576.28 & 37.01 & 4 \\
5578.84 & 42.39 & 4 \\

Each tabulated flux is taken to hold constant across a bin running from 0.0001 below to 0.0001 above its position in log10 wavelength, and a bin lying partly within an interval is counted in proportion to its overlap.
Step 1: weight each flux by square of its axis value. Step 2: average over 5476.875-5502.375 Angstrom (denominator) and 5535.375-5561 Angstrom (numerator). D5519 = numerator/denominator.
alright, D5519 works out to 1.1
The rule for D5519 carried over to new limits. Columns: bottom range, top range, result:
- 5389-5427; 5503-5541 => 1.09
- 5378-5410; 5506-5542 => 1.10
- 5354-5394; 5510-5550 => 1.11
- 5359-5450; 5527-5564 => 1.13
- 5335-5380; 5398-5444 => 1.02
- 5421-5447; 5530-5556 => 1.14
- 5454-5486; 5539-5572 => 1.08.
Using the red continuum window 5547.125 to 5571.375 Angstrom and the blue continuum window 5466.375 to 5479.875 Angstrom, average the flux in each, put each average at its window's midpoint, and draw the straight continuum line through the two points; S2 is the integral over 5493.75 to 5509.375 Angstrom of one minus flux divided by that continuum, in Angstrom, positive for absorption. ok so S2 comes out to 1.1 Angstrom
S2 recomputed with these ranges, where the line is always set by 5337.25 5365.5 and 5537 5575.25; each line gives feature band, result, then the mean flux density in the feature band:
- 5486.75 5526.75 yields 1.5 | 40.8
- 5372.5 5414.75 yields 0.9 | 41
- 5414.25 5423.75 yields -0.2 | 43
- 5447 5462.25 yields 0.4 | 40.9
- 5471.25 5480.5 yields 0.7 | 39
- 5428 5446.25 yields 0.0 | 42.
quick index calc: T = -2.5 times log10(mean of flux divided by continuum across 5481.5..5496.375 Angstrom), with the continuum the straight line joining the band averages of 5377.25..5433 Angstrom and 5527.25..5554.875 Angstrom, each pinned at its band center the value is 0.06 mag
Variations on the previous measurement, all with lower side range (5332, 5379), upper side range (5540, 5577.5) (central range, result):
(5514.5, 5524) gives 0.09 mag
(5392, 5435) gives 0.05 mag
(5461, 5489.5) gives 0.03 mag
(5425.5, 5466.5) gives 0.02 mag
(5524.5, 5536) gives -0.03 mag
